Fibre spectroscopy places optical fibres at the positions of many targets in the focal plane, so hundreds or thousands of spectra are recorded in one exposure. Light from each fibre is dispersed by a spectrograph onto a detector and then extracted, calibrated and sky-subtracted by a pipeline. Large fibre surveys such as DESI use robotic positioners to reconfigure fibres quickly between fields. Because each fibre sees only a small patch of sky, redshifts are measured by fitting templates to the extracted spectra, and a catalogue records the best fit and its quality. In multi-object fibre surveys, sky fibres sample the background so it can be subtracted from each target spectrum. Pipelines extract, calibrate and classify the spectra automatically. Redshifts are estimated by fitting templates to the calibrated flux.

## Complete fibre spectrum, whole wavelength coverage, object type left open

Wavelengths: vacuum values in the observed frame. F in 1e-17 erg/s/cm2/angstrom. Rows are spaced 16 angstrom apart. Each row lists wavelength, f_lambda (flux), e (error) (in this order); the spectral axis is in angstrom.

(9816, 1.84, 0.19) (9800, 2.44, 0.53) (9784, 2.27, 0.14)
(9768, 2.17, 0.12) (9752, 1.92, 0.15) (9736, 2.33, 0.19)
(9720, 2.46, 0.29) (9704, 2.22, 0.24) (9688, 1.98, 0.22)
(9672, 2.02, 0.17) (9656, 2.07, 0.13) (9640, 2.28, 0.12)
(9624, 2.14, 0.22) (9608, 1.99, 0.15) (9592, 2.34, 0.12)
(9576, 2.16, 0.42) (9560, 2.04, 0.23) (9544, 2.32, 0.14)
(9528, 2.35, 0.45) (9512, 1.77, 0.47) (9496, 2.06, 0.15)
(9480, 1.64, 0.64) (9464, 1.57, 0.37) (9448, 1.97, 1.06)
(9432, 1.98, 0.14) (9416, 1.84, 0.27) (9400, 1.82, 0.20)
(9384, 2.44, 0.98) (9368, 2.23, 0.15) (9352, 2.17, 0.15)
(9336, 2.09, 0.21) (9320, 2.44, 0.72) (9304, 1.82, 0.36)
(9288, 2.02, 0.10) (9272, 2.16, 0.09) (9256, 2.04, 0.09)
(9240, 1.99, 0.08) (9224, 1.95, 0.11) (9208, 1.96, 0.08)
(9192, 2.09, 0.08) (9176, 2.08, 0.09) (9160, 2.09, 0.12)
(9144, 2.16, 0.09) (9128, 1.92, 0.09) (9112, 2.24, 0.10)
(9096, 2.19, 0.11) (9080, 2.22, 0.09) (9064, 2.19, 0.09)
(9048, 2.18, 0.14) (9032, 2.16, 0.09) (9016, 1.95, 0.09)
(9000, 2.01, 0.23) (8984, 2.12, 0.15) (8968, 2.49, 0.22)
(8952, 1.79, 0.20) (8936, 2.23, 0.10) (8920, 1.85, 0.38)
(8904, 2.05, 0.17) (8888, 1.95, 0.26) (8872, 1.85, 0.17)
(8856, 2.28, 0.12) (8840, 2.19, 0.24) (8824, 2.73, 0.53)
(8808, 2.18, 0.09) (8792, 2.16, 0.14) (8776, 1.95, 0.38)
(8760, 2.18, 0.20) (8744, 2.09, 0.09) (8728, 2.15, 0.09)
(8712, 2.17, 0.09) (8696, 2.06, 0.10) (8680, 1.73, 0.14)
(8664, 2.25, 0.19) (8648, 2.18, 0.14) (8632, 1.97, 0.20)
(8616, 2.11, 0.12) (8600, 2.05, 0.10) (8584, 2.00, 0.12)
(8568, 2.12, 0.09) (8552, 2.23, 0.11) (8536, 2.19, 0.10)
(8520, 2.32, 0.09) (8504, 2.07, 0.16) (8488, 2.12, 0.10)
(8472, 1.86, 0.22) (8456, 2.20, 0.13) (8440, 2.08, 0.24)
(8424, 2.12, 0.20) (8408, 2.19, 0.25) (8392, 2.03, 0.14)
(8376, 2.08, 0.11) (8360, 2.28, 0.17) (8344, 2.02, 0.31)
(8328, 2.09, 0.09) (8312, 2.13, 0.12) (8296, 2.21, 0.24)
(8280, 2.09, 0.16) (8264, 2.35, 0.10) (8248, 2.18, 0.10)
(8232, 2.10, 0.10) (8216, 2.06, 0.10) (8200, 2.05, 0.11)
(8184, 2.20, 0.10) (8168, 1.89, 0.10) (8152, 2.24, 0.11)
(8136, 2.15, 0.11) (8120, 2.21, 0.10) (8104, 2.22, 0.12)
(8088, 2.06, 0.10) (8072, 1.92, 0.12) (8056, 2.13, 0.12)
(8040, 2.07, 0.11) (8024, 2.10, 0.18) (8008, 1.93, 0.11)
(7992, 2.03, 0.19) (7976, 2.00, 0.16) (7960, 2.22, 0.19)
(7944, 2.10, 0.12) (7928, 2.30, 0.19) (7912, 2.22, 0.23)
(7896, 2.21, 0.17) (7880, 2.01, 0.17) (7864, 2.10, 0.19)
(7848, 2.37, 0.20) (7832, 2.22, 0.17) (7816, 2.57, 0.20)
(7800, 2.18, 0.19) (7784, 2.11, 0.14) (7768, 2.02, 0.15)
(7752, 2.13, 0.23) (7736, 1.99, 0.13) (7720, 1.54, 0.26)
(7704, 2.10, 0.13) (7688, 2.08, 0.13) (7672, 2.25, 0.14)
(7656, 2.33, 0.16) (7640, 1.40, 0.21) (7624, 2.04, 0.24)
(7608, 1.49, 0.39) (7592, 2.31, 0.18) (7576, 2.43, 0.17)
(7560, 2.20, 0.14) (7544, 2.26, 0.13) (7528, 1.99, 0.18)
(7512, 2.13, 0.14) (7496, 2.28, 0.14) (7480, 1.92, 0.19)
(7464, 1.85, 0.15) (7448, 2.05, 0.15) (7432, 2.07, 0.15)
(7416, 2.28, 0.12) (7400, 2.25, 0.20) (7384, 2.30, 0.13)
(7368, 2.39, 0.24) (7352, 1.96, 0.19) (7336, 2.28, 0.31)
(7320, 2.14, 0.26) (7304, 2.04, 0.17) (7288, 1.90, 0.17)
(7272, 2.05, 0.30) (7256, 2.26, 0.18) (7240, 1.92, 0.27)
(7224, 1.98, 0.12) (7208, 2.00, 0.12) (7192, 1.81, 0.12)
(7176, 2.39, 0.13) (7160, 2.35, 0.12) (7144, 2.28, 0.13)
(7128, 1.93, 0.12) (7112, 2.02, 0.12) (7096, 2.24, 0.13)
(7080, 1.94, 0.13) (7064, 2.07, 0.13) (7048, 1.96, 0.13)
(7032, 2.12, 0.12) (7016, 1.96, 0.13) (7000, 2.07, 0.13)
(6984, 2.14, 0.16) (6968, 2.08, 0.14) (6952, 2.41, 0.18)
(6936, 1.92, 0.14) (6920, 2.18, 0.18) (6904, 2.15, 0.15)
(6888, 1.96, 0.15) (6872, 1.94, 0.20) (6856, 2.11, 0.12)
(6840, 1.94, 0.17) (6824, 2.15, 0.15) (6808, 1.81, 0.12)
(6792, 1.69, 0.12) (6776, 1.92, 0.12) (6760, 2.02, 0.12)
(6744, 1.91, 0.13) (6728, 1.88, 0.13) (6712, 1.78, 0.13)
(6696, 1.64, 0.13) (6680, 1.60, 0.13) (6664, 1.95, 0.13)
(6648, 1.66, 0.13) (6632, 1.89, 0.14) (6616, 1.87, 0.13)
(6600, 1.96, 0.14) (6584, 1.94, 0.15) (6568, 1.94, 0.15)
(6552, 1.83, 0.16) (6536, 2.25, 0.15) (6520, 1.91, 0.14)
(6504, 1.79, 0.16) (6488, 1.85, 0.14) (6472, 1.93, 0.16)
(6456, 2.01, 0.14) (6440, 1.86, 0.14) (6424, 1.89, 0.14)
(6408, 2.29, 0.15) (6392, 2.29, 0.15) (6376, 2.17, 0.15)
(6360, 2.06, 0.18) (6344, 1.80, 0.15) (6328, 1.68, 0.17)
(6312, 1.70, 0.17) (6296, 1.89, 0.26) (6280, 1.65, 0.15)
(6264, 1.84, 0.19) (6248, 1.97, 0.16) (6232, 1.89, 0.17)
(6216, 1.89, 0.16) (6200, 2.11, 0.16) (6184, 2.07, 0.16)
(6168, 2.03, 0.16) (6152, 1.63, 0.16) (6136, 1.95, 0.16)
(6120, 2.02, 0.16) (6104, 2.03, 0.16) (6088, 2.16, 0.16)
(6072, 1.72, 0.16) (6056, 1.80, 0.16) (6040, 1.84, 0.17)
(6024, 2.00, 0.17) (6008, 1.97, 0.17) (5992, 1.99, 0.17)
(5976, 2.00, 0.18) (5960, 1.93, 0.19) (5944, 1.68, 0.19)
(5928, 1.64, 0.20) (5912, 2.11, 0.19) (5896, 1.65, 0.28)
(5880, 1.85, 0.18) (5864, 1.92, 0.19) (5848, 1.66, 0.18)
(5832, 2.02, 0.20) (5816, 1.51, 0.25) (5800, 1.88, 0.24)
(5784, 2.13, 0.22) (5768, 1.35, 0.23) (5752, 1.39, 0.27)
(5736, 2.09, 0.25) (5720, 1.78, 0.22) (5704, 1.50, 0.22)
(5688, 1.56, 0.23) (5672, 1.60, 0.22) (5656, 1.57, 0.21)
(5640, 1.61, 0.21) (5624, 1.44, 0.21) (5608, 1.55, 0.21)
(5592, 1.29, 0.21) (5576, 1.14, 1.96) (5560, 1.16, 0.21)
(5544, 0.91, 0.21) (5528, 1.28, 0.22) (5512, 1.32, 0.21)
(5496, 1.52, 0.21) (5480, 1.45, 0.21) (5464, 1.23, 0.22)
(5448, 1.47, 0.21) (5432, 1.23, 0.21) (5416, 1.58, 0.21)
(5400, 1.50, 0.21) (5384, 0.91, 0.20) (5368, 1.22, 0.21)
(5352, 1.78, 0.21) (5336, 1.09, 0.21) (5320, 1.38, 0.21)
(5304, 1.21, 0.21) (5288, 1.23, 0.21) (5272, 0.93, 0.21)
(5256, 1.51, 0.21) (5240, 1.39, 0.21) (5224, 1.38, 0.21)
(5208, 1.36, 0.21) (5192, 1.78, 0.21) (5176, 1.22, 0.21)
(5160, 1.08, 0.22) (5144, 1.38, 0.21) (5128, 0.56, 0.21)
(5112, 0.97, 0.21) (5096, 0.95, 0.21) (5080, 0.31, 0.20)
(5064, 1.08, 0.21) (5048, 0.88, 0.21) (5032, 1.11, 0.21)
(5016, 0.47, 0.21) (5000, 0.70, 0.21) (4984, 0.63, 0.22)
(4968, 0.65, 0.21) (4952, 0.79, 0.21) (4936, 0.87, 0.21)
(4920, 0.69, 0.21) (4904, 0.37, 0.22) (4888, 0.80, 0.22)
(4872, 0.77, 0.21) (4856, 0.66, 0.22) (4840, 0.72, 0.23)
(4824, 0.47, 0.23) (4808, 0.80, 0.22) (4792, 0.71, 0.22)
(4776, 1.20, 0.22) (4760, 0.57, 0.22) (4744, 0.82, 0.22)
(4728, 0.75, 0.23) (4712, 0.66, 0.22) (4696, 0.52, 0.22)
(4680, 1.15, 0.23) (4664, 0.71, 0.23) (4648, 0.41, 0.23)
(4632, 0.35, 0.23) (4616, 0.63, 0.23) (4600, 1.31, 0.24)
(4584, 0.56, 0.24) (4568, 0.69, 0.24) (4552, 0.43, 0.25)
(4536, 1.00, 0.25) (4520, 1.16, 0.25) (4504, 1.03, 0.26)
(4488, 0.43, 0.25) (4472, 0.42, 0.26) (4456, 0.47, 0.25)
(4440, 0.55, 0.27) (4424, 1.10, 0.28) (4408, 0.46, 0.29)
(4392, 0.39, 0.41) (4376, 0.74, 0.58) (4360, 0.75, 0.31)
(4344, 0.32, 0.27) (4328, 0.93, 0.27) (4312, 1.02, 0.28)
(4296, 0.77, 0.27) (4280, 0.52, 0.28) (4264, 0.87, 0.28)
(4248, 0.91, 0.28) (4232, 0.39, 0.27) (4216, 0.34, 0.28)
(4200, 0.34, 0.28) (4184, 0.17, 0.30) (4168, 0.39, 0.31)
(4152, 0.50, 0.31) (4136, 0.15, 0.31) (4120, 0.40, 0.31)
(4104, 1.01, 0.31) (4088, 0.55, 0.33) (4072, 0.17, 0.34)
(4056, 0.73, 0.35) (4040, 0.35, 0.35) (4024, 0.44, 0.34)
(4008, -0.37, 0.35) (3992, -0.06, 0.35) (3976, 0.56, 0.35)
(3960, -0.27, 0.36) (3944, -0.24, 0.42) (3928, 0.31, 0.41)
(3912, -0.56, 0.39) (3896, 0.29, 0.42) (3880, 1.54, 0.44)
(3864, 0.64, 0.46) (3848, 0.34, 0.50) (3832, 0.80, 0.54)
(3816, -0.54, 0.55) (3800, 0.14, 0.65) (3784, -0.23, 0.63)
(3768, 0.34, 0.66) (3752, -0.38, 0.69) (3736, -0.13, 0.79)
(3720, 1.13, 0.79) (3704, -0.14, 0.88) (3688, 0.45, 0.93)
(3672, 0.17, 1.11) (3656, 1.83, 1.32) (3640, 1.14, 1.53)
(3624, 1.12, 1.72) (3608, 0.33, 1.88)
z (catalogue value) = 0.29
